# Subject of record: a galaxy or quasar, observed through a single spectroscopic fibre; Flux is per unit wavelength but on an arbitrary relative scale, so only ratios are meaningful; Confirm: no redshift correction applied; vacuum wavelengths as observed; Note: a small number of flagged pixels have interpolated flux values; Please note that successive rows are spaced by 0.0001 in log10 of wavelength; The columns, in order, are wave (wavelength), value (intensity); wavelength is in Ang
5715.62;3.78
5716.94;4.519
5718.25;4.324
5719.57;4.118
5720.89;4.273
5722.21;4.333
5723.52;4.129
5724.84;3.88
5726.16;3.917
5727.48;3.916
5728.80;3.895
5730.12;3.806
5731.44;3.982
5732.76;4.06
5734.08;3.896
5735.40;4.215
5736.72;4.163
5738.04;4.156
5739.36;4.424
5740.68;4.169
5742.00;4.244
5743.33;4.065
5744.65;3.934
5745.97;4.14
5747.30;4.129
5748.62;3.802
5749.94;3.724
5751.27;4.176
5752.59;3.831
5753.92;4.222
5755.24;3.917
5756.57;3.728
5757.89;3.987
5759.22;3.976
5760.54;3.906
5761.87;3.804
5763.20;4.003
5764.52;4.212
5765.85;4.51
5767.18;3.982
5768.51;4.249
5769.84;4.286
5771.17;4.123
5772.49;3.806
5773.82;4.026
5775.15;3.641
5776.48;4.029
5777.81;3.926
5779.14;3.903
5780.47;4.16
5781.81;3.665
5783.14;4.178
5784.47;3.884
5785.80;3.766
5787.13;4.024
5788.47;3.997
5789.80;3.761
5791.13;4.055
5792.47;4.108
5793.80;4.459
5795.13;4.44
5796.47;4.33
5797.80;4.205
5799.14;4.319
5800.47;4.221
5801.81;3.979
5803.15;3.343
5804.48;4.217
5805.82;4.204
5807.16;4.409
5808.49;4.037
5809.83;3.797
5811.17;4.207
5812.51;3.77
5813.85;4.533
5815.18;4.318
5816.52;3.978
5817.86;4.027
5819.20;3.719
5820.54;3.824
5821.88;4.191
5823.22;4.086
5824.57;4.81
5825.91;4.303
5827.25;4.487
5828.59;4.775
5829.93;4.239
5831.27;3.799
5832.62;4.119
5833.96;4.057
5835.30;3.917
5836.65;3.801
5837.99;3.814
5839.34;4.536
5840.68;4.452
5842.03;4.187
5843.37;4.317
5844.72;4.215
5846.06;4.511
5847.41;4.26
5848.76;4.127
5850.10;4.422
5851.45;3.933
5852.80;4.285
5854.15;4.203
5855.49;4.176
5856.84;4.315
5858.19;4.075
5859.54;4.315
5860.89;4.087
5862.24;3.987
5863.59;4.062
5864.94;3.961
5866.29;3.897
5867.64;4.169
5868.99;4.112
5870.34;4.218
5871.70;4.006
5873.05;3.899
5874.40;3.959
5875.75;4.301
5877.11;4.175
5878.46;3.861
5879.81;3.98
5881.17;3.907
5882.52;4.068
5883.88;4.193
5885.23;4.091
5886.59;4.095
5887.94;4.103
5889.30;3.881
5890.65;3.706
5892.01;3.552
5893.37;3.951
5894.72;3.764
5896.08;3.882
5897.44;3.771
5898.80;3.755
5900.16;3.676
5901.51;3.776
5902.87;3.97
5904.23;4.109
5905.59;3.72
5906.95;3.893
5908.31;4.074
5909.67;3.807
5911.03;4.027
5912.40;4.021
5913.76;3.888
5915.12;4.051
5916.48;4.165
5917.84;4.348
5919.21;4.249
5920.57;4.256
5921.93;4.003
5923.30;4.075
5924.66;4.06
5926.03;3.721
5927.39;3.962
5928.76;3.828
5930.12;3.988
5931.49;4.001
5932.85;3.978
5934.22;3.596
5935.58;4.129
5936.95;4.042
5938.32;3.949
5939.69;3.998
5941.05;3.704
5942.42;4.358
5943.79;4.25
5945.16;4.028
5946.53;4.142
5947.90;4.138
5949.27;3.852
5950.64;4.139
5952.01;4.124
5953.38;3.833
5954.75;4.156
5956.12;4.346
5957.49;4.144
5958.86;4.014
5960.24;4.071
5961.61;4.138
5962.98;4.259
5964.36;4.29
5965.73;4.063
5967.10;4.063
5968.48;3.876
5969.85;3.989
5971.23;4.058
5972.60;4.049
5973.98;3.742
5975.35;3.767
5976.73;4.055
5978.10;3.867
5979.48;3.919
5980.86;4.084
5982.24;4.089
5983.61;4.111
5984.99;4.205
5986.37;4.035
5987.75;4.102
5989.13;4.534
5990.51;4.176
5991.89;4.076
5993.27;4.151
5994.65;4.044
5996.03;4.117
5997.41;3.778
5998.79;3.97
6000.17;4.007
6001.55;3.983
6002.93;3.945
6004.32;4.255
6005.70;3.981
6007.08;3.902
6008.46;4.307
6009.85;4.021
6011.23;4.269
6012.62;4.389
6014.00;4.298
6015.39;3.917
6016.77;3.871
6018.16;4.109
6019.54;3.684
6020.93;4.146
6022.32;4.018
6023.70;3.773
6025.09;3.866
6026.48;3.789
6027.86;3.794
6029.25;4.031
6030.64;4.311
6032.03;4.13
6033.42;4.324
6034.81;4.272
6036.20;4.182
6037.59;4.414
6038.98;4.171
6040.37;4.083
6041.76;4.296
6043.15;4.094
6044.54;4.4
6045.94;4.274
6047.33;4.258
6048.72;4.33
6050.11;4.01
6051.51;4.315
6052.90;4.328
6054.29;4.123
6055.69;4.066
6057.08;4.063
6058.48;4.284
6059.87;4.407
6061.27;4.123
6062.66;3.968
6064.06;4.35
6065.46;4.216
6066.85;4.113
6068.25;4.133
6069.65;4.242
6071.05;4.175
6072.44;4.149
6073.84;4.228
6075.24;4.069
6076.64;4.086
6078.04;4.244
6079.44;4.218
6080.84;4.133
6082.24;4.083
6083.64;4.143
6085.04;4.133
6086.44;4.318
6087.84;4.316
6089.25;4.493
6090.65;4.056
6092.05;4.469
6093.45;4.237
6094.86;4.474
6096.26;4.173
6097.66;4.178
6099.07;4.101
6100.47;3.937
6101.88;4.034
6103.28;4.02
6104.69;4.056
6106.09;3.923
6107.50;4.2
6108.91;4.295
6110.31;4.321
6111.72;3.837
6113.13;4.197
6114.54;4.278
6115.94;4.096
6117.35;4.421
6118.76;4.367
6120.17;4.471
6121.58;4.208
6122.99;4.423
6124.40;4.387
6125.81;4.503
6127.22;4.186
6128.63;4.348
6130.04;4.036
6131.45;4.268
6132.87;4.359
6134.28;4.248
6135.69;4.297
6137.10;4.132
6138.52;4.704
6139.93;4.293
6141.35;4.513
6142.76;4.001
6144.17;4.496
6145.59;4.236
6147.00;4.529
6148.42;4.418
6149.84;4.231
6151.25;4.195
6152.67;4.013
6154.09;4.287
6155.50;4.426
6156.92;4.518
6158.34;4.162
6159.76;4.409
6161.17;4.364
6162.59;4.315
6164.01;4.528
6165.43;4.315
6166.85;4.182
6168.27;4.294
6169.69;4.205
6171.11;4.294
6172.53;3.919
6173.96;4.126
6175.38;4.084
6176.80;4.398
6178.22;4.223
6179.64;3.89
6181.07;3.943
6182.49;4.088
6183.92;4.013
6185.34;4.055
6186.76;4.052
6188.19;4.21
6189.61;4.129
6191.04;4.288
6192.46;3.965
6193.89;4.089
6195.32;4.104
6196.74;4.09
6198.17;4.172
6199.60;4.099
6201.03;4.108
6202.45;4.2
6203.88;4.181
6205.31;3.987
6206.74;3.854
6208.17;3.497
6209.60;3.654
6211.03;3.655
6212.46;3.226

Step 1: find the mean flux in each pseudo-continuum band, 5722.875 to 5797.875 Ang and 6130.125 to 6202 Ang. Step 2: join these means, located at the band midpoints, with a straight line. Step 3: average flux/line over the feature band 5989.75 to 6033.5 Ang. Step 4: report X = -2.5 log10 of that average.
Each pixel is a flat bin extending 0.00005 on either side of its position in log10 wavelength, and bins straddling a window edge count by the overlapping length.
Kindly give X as 0.03 mag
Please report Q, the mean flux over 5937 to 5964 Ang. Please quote 4.09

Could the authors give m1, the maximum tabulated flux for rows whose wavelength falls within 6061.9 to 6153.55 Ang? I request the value 4.704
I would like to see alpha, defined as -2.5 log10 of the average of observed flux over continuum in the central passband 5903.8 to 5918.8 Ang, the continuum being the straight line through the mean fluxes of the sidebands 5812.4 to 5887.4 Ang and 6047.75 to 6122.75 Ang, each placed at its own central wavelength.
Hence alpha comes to 0.04 mag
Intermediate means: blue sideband 4.14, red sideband 4.19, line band 4.01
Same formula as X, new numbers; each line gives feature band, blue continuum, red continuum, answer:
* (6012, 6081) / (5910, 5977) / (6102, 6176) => 0.003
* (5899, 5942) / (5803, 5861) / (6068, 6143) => 0.059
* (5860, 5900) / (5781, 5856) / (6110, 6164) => 0.052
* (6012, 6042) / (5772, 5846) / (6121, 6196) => 0.028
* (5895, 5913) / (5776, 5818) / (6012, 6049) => 0.058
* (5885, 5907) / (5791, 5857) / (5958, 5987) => 0.068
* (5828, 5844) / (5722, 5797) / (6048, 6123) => -0.025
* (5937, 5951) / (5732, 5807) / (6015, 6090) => 0.016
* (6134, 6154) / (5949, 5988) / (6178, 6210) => -0.069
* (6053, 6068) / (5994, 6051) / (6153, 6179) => -0.009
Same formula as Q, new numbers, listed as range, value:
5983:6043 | 4.09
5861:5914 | 3.96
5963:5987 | 4.02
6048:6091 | 4.19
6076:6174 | 4.25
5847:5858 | 4.21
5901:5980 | 4.02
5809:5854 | 4.18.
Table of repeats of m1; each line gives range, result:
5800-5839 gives 4.81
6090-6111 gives 4.474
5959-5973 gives 4.29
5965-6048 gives 4.534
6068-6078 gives 4.242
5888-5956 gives 4.358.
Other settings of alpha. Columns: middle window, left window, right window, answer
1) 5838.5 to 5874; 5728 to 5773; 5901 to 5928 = -0.041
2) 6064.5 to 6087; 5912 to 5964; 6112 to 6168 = 0.016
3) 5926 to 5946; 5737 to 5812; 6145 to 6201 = 0.035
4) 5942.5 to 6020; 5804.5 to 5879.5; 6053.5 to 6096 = 0.029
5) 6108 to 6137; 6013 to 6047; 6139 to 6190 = -0.021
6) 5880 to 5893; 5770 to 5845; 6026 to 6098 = 0.047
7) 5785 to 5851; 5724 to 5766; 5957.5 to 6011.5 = -0.032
